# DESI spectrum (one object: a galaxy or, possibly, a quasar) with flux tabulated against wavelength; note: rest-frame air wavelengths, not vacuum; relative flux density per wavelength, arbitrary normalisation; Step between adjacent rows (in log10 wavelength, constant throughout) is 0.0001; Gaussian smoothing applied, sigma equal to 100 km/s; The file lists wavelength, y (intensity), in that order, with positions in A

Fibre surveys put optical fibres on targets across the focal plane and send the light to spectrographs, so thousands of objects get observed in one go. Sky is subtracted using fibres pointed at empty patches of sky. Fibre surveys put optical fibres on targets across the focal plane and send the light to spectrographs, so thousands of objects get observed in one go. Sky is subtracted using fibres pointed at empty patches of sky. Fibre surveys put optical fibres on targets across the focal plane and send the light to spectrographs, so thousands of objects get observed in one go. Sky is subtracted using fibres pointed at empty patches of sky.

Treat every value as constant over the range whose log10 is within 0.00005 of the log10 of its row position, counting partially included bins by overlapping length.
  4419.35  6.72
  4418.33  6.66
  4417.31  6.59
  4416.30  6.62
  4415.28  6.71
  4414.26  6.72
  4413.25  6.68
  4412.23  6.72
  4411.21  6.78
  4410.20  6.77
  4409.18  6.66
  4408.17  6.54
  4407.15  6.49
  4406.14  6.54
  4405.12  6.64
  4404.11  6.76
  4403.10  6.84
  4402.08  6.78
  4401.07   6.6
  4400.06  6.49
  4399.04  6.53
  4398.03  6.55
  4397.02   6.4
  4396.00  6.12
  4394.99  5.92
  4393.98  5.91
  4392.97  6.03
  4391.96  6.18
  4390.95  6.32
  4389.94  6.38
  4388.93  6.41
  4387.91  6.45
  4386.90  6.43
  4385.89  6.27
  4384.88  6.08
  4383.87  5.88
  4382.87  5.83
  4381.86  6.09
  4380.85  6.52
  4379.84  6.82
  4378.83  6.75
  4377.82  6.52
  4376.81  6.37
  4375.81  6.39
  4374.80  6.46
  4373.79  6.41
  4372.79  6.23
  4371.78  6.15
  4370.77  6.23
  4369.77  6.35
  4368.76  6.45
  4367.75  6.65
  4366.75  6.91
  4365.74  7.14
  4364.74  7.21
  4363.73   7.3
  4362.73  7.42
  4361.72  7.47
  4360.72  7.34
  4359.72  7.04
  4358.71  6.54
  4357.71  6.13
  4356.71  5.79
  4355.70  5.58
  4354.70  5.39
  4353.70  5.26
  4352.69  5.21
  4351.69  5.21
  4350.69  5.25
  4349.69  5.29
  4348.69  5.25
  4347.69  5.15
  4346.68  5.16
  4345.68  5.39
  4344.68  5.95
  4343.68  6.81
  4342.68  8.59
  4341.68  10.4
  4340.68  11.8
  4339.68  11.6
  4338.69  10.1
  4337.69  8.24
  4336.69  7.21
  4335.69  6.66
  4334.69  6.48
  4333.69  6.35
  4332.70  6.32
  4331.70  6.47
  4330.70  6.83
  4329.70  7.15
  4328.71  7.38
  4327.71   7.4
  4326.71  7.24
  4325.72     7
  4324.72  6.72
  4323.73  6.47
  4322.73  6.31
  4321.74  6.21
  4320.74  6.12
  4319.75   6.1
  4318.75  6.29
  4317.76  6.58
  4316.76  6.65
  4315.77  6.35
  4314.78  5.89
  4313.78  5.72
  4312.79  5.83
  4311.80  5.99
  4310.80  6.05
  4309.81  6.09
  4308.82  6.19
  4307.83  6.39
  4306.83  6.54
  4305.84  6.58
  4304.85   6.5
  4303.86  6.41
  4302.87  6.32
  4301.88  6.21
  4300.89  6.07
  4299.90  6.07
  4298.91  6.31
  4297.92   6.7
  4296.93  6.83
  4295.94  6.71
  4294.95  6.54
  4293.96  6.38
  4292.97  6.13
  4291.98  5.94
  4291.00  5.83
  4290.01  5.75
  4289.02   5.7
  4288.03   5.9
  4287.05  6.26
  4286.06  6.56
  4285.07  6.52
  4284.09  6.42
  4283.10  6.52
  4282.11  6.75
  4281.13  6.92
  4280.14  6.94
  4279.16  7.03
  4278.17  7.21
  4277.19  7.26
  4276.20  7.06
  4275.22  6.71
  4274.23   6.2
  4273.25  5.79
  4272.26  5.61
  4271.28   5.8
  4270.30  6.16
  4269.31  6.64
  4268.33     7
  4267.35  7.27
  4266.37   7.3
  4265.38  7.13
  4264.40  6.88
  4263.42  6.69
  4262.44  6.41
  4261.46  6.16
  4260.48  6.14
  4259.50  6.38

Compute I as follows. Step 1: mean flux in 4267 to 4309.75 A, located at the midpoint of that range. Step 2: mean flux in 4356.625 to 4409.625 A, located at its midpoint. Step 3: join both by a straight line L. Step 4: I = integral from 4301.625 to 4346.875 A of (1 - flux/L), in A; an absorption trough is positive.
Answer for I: -3.2 A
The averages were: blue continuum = 6.43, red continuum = 6.51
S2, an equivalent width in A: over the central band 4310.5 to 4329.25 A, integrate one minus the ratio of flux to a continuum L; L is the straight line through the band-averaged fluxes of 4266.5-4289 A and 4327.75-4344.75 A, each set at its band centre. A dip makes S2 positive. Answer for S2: 2.8 A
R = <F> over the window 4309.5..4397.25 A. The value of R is 6.58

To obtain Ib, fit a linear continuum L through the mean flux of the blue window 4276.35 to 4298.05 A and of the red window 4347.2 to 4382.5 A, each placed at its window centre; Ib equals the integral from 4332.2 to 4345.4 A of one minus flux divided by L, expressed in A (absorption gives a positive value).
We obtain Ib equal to -3.7 A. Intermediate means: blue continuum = 6.5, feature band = 8.15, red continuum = 6.29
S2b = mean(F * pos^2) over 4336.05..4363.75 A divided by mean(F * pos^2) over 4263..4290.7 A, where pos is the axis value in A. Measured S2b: 1.09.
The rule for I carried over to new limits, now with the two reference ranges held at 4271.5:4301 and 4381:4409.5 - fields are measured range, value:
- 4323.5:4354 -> -2.87 A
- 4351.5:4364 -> 0.18 A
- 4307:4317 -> 0.45 A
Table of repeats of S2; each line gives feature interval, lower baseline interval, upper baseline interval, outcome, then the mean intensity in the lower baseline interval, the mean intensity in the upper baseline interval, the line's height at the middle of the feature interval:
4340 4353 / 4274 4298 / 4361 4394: -0.3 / 6.51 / 6.5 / 6.5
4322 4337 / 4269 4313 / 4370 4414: -0.9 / 6.36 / 6.42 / 6.39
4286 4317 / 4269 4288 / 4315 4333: 1.7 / 6.53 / 6.64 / 6.58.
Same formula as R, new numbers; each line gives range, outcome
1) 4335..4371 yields 6.88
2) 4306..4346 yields 7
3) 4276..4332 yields 6.46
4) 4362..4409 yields 6.48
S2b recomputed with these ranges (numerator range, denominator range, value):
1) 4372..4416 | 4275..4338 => 1.03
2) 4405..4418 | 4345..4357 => 1.28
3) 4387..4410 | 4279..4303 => 1.06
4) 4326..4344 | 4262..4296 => 1.25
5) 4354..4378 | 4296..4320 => 1.07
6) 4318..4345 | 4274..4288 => 1.13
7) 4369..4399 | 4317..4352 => 0.93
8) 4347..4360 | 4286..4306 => 0.92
